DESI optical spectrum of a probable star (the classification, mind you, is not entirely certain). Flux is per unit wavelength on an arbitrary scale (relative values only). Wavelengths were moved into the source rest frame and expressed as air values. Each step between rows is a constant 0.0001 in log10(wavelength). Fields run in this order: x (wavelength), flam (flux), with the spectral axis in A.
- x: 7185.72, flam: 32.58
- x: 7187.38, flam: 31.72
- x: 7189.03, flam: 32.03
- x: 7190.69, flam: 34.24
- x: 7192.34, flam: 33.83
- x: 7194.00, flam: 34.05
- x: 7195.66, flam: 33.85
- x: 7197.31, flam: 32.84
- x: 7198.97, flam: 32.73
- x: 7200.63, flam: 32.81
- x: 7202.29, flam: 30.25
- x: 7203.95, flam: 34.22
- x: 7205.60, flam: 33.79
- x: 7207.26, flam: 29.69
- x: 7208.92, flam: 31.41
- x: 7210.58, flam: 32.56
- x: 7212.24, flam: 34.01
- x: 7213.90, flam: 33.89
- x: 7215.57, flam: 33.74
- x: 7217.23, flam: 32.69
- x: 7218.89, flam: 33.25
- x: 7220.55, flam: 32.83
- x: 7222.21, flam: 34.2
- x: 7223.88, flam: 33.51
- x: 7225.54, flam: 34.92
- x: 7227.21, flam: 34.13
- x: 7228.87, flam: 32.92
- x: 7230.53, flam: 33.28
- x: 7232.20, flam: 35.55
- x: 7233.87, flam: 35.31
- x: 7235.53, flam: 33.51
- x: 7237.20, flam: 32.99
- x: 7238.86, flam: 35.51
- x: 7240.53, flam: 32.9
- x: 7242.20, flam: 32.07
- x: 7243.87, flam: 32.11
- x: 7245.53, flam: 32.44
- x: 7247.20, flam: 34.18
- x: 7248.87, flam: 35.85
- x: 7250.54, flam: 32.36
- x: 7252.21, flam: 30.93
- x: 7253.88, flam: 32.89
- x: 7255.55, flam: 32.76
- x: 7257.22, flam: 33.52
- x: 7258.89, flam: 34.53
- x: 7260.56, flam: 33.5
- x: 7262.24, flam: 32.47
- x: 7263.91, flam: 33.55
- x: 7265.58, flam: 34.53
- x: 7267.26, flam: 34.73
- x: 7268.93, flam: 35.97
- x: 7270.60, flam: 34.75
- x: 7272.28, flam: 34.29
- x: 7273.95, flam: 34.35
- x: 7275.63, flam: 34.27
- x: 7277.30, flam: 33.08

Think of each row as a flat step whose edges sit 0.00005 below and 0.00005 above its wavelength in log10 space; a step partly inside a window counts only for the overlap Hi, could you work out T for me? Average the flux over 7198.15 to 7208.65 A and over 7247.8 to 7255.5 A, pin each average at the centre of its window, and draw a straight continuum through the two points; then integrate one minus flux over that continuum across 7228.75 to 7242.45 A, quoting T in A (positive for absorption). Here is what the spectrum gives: -0.5 A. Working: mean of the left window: 32.2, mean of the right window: 33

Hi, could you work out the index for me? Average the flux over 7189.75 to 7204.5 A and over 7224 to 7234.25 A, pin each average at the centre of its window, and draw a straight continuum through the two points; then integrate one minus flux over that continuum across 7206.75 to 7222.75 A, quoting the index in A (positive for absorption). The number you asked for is 0.4 A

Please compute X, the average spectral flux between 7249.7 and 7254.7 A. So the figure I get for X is 32.1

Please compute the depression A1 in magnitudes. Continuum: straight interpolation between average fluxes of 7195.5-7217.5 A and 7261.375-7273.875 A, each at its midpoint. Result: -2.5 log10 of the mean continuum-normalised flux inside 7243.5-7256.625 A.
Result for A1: 0.03 mag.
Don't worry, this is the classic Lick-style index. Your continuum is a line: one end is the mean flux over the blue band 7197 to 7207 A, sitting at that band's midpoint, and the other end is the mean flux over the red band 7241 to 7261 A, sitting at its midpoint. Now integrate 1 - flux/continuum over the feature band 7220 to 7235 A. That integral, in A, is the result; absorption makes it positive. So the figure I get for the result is -0.6 A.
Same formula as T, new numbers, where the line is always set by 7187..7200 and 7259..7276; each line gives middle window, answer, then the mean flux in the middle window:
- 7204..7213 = 0.3 A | 32.5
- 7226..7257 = 0.4 A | 33.4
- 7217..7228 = 0.0 A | 33.7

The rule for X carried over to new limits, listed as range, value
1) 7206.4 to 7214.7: 32.3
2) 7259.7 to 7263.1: 33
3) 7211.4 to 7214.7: 34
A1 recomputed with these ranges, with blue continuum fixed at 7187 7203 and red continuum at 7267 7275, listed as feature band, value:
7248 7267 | 0.035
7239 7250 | 0.025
